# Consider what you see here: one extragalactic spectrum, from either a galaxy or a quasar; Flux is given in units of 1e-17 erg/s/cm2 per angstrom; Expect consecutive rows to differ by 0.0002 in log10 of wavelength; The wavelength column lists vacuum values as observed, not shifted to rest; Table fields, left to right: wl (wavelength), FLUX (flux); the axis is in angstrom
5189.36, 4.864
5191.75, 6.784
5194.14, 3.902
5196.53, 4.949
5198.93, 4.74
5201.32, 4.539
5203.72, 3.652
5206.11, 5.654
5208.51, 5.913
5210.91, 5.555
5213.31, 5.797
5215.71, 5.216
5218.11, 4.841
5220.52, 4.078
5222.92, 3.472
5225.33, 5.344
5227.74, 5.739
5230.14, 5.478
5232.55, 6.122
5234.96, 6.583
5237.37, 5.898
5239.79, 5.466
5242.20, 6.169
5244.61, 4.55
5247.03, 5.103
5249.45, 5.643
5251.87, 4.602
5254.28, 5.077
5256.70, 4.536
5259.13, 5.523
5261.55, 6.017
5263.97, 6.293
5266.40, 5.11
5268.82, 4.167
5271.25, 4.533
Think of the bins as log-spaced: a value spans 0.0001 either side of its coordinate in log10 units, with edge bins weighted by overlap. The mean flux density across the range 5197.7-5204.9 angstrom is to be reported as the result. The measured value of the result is 4.31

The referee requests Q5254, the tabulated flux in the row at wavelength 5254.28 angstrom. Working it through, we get 5.077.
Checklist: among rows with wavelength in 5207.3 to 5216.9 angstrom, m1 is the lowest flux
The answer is 5.216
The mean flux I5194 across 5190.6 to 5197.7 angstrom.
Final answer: 5.21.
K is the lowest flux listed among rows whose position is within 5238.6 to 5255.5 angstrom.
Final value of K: 4.55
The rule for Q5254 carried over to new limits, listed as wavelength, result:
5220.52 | 4.078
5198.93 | 4.74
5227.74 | 5.739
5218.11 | 4.841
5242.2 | 6.169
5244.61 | 4.55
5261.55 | 6.017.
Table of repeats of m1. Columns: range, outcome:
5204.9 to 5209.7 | 5.654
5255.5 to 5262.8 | 4.536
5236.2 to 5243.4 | 5.466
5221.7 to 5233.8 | 3.472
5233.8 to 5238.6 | 5.898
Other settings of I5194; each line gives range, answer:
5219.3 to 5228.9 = 4.65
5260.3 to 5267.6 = 5.81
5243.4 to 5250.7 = 5.09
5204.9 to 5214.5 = 5.73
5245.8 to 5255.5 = 5.1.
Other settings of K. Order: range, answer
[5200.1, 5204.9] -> 3.652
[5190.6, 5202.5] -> 3.902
